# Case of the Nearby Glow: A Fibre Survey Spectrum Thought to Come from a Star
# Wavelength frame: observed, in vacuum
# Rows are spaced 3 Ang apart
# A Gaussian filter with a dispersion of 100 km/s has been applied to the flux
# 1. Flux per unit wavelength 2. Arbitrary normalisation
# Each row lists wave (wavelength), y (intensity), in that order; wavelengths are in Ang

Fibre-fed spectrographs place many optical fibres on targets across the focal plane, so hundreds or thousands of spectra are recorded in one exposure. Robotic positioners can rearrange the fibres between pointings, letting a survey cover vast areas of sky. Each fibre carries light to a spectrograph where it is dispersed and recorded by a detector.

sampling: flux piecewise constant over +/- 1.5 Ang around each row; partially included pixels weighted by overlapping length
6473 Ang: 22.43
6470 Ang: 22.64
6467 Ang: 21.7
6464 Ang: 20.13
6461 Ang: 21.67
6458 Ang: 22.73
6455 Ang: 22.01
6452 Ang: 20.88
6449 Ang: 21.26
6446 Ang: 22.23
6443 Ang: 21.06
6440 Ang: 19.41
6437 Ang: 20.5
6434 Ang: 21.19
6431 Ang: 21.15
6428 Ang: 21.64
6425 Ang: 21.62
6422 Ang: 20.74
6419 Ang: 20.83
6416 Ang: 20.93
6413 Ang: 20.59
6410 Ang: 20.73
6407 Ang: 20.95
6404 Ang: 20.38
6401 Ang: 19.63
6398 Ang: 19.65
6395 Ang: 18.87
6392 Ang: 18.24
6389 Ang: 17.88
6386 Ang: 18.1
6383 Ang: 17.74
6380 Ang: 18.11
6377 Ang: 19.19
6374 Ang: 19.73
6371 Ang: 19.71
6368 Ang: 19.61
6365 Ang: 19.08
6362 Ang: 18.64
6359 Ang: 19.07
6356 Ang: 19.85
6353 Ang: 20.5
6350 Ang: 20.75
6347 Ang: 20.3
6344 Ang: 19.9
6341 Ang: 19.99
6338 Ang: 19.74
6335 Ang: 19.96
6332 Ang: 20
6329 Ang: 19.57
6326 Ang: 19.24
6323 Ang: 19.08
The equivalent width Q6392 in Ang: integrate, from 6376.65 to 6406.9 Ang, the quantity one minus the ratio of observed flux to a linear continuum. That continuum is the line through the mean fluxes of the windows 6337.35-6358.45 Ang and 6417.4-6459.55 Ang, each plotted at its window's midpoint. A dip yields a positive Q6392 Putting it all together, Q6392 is 2.6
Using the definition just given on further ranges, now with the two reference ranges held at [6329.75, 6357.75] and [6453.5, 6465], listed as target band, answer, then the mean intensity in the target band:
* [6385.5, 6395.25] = 1.19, 18.2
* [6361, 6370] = 0.54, 19.2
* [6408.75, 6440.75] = 0.50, 20.9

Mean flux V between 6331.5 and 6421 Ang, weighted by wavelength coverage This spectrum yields 19.6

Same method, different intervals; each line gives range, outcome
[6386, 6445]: 20.3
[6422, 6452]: 21.1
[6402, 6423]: 20.7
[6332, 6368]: 19.8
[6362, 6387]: 18.9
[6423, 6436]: 21.3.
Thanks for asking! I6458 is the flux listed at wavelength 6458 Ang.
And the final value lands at 22.73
